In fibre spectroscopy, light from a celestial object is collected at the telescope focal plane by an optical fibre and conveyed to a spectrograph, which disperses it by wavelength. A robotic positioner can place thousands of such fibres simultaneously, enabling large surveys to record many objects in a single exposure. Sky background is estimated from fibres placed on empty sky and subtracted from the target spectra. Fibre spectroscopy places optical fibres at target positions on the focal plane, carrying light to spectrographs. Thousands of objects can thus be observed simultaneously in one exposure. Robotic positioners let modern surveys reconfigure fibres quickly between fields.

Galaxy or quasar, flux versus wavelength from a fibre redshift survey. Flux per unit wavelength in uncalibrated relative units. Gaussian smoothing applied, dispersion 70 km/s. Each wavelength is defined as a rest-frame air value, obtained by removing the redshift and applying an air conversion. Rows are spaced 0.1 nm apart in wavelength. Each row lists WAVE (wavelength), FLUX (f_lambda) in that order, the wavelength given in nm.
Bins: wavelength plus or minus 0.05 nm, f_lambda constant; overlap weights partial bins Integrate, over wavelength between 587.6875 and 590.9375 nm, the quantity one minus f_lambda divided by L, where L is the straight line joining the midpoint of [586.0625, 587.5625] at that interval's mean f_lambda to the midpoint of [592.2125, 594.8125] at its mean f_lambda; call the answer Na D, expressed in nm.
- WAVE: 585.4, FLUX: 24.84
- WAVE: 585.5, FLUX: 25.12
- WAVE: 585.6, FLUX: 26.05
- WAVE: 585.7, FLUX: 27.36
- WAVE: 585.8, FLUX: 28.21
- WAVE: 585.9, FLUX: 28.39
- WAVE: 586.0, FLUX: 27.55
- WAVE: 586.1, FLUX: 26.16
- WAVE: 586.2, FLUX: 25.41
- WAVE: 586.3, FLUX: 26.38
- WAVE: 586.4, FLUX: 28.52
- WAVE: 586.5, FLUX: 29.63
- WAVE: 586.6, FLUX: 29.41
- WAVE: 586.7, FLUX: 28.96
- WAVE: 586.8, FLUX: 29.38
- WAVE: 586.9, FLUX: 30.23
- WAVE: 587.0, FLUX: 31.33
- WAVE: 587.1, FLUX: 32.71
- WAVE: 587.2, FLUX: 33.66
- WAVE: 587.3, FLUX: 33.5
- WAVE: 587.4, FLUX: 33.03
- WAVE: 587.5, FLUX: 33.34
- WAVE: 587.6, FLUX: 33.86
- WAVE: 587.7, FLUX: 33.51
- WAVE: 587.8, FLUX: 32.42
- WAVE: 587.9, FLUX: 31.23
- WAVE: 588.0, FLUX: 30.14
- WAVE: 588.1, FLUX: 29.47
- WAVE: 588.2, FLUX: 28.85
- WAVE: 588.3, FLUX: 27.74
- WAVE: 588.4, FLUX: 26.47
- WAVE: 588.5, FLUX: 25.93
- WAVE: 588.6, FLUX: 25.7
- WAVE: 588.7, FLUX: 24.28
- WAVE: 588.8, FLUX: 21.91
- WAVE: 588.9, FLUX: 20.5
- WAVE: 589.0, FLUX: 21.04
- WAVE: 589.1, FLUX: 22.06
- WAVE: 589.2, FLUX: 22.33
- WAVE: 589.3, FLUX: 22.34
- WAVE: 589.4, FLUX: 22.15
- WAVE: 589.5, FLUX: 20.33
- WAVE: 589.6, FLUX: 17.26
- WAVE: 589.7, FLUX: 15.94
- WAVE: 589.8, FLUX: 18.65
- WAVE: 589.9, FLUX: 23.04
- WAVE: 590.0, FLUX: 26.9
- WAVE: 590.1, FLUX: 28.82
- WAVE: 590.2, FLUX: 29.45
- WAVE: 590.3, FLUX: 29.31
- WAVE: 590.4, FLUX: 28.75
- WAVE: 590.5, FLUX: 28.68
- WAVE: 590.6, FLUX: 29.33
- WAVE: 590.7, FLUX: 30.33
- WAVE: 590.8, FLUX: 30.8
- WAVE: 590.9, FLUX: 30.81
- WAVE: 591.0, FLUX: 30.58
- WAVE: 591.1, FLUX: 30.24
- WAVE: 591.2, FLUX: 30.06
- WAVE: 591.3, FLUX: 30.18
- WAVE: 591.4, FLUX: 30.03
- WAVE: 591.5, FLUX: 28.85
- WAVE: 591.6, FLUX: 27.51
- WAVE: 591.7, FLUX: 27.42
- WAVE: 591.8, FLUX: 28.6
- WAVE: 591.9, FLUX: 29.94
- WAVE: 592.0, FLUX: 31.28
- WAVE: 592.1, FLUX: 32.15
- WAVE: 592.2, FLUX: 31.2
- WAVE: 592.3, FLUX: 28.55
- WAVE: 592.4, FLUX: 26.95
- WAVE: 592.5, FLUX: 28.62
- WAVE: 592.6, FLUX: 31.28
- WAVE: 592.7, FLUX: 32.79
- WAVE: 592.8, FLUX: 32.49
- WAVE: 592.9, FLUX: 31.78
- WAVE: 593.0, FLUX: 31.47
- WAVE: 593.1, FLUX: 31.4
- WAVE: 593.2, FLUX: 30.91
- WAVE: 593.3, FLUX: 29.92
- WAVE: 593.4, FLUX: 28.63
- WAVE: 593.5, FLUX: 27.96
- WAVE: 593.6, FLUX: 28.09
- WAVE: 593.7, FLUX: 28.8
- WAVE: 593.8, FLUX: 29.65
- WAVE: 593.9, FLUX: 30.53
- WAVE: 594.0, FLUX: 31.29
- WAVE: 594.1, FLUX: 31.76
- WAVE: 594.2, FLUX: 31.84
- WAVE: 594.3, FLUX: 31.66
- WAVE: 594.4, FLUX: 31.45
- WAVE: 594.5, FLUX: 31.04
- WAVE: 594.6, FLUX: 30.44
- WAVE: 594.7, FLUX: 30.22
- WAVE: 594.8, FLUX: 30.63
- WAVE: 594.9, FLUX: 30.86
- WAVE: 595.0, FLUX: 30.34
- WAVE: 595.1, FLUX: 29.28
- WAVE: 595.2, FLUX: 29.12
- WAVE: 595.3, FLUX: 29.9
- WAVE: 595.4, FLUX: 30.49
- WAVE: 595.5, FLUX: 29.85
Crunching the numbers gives 0.47 nm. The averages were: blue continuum 30.2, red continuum 30.4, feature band 25.8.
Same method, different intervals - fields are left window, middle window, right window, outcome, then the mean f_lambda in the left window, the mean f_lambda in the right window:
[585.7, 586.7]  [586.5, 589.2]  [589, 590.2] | -0.394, 27.8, 22.1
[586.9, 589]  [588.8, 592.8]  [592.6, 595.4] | 0.382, 29.3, 30.5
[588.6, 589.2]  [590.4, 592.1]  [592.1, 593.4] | -0.149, 22.3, 30.6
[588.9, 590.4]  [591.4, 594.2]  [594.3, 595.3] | -0.259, 22.9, 30.4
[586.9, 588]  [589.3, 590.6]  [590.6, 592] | 0.272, 32.6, 29.7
